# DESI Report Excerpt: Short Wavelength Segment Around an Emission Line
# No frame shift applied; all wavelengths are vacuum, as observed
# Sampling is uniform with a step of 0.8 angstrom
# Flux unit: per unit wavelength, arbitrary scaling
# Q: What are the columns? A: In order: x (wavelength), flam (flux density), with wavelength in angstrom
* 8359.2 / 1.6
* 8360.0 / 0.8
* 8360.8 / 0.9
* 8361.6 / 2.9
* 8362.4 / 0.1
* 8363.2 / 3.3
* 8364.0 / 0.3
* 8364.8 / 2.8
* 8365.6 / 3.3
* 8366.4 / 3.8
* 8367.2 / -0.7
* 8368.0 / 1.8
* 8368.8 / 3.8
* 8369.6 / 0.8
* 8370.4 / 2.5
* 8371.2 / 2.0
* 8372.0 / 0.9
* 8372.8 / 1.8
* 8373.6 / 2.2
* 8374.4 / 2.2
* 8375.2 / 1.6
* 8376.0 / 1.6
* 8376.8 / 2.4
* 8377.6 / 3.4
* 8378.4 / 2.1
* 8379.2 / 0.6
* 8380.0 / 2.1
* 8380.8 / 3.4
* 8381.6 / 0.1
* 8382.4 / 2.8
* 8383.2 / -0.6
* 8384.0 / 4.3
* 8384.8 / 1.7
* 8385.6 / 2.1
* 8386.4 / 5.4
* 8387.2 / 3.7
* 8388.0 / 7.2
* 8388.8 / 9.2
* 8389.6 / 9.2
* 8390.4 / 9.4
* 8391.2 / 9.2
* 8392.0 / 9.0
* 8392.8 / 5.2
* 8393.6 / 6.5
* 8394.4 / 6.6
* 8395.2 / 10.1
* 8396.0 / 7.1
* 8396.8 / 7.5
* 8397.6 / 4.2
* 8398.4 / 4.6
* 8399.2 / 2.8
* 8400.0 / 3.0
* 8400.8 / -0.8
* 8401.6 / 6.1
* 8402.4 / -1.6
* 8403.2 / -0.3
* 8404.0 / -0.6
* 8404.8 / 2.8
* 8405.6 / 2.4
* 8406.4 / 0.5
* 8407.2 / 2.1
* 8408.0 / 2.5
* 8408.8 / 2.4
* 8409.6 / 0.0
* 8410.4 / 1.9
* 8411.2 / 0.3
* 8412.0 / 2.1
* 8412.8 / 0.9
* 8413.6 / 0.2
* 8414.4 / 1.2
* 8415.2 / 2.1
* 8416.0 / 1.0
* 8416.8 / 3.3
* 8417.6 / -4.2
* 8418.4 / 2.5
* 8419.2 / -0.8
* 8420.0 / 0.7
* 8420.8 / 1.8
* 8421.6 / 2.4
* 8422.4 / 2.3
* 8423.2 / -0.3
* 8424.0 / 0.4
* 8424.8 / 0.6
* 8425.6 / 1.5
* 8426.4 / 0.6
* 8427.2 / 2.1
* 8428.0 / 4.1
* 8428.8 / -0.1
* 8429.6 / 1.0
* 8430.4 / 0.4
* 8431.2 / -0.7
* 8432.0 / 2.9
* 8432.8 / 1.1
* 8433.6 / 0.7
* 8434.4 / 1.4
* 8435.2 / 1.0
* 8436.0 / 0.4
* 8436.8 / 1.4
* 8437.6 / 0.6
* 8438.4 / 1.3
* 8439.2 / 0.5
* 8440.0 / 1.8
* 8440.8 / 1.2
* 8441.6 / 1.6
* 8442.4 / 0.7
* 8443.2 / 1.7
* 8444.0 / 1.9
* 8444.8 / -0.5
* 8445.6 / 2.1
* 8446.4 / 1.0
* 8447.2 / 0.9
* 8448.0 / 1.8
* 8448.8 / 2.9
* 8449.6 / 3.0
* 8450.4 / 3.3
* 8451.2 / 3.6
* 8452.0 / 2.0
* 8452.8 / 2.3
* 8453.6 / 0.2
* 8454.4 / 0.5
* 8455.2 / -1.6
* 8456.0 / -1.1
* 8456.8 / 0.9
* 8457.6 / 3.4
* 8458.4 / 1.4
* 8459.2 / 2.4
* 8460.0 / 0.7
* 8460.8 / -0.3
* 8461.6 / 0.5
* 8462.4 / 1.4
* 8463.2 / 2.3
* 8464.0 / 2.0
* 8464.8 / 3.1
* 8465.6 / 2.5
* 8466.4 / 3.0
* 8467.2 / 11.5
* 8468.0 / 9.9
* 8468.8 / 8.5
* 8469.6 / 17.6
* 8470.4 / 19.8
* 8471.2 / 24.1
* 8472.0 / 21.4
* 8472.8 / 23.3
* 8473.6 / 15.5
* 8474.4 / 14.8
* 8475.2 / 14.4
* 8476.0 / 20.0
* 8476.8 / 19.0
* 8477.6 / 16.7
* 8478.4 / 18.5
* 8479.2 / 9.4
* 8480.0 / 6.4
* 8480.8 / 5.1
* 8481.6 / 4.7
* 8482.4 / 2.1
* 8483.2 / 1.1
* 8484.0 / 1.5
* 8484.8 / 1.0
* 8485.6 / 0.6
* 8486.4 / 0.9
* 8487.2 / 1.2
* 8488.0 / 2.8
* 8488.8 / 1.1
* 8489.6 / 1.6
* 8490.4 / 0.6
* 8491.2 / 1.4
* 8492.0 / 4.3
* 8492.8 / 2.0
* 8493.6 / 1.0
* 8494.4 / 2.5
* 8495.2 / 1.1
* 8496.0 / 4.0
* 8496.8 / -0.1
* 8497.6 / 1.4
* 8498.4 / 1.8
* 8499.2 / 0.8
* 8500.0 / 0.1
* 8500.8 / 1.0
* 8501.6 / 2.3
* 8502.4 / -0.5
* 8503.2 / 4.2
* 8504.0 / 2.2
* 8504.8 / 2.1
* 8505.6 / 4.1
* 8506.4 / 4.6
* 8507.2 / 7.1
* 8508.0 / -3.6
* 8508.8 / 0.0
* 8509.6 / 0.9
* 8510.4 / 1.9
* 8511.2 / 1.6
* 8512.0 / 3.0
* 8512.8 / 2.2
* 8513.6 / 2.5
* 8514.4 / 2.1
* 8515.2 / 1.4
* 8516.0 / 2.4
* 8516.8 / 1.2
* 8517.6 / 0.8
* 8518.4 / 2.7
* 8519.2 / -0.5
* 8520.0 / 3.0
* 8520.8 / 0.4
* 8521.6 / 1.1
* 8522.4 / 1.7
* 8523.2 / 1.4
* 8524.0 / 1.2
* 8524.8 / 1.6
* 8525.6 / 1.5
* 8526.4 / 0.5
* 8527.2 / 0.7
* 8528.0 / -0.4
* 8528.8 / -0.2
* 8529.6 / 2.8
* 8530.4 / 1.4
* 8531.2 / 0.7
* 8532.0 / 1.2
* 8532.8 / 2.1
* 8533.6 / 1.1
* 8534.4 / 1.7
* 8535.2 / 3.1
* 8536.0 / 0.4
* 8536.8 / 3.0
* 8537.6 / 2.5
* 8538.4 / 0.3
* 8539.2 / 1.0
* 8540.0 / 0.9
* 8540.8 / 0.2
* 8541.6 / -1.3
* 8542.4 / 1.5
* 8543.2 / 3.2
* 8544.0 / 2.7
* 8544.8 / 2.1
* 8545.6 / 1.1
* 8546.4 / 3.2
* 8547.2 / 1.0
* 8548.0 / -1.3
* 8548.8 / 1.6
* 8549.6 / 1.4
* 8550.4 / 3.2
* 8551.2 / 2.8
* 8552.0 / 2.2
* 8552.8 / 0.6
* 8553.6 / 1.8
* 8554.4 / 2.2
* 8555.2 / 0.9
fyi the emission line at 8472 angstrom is [O III]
